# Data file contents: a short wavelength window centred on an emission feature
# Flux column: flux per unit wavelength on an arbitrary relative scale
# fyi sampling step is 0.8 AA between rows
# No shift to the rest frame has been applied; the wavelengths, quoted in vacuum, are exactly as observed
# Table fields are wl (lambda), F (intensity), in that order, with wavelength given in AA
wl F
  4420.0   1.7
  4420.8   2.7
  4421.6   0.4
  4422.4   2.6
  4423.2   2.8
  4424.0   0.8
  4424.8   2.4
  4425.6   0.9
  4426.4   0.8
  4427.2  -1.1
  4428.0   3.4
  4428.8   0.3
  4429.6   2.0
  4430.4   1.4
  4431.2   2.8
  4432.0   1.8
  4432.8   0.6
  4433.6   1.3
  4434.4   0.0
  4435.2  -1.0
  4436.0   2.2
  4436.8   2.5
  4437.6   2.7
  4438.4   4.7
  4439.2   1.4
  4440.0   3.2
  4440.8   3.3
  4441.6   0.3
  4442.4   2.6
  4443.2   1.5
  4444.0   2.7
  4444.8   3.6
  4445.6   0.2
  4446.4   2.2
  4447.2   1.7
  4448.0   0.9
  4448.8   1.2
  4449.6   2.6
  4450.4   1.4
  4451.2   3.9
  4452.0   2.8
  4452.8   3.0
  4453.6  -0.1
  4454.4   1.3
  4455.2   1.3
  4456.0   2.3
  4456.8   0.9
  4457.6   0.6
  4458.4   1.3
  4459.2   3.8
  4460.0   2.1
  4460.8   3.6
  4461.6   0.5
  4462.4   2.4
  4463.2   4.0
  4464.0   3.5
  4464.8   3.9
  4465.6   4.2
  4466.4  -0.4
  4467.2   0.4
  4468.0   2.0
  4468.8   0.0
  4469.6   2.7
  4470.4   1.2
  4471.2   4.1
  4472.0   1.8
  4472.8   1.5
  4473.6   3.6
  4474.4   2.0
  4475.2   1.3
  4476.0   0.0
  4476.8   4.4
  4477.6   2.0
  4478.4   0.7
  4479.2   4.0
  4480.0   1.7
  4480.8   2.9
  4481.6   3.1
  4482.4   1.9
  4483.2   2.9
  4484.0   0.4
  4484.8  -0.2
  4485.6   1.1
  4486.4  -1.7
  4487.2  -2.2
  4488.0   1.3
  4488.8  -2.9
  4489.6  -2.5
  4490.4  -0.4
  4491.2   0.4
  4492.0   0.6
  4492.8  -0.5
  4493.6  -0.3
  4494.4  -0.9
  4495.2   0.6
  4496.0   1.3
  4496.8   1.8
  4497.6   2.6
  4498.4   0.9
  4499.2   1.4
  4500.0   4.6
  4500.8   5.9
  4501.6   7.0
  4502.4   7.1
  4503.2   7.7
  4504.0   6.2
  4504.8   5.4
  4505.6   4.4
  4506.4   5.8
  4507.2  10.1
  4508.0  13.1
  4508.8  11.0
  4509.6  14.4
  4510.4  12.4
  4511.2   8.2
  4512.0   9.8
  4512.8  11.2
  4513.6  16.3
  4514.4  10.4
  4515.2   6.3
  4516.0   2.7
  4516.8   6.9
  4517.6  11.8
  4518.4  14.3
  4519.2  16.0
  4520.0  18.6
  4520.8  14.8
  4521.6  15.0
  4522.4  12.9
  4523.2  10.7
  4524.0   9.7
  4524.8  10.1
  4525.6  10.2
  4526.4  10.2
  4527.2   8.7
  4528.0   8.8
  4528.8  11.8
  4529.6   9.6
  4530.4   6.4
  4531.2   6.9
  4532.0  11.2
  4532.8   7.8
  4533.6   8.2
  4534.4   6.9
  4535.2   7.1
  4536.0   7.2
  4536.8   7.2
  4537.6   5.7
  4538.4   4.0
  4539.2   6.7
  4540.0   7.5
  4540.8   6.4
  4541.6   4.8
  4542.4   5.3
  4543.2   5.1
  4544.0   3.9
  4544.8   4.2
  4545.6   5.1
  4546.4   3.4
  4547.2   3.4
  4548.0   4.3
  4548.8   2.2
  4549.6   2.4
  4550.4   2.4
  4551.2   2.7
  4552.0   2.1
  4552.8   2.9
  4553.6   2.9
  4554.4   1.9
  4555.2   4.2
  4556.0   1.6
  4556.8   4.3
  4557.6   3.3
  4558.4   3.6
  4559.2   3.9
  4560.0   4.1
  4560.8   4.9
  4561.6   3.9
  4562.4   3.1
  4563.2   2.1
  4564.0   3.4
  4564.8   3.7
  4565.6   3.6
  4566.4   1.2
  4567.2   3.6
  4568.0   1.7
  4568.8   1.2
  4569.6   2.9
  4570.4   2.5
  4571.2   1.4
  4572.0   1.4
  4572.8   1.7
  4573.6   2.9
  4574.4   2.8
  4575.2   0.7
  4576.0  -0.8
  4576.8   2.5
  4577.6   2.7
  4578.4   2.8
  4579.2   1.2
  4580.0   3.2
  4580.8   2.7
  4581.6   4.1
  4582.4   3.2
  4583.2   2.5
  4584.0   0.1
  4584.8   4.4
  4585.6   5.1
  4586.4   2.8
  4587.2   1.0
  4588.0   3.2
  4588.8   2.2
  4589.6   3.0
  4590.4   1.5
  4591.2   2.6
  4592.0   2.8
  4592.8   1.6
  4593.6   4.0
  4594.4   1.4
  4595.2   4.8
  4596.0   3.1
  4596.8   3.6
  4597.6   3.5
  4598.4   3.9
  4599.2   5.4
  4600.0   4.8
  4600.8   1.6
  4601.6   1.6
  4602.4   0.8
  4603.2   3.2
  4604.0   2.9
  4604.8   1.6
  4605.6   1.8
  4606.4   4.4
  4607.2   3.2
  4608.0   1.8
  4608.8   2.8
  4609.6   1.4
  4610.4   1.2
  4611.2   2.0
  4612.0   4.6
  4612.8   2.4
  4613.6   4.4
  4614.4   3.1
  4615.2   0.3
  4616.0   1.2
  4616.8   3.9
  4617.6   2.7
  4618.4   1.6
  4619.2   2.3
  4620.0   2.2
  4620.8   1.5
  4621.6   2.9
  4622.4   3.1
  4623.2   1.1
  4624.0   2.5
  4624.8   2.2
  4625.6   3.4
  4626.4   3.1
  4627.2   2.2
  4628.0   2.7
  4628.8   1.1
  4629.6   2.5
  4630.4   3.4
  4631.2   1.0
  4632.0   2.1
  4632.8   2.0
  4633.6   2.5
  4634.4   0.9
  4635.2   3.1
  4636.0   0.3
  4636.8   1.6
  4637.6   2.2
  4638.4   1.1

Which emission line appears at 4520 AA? Ly-alpha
